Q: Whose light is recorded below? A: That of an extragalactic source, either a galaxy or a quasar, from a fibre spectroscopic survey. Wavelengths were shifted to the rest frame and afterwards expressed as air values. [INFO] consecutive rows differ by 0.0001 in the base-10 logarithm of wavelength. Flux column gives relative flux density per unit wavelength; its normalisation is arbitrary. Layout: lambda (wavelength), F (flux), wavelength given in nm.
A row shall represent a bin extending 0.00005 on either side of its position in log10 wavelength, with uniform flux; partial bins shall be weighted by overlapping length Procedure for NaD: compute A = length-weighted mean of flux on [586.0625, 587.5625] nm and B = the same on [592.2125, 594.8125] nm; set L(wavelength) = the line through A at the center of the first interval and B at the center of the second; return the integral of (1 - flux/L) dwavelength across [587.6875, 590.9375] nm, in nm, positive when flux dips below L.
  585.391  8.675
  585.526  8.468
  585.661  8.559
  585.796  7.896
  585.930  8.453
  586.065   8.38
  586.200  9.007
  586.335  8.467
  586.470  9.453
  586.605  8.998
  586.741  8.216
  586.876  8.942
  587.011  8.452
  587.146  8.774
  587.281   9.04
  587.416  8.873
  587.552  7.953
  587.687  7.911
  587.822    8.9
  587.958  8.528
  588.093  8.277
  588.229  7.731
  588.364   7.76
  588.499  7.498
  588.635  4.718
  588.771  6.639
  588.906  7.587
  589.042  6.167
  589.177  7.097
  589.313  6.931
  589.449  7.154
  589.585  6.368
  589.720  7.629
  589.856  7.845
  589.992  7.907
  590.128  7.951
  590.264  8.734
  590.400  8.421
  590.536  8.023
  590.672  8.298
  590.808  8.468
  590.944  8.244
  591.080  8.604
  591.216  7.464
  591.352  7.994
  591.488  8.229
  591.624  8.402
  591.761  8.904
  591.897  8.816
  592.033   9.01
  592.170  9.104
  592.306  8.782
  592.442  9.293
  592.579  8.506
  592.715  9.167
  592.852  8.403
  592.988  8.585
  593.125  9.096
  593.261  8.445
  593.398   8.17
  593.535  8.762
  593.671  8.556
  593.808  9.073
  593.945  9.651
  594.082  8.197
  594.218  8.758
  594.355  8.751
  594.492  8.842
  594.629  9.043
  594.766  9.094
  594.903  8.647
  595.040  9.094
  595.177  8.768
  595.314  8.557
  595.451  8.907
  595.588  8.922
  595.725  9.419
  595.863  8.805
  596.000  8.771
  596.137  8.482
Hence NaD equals 0.429 nm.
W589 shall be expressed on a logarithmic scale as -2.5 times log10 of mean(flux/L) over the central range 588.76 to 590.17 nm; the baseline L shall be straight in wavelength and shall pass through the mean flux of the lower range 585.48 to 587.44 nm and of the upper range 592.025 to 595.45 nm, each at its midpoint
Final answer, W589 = 0.21 mag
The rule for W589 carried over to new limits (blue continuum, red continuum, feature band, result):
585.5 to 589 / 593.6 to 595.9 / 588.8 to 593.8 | 0.05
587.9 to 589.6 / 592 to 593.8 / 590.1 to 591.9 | -0.04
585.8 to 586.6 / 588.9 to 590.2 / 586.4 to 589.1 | 0.00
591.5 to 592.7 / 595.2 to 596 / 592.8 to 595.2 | 0.01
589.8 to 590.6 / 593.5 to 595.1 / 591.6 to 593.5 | -0.03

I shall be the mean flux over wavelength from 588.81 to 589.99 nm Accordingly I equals 7.13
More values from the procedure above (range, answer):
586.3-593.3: 8.17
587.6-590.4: 7.49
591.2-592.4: 8.59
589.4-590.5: 7.77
